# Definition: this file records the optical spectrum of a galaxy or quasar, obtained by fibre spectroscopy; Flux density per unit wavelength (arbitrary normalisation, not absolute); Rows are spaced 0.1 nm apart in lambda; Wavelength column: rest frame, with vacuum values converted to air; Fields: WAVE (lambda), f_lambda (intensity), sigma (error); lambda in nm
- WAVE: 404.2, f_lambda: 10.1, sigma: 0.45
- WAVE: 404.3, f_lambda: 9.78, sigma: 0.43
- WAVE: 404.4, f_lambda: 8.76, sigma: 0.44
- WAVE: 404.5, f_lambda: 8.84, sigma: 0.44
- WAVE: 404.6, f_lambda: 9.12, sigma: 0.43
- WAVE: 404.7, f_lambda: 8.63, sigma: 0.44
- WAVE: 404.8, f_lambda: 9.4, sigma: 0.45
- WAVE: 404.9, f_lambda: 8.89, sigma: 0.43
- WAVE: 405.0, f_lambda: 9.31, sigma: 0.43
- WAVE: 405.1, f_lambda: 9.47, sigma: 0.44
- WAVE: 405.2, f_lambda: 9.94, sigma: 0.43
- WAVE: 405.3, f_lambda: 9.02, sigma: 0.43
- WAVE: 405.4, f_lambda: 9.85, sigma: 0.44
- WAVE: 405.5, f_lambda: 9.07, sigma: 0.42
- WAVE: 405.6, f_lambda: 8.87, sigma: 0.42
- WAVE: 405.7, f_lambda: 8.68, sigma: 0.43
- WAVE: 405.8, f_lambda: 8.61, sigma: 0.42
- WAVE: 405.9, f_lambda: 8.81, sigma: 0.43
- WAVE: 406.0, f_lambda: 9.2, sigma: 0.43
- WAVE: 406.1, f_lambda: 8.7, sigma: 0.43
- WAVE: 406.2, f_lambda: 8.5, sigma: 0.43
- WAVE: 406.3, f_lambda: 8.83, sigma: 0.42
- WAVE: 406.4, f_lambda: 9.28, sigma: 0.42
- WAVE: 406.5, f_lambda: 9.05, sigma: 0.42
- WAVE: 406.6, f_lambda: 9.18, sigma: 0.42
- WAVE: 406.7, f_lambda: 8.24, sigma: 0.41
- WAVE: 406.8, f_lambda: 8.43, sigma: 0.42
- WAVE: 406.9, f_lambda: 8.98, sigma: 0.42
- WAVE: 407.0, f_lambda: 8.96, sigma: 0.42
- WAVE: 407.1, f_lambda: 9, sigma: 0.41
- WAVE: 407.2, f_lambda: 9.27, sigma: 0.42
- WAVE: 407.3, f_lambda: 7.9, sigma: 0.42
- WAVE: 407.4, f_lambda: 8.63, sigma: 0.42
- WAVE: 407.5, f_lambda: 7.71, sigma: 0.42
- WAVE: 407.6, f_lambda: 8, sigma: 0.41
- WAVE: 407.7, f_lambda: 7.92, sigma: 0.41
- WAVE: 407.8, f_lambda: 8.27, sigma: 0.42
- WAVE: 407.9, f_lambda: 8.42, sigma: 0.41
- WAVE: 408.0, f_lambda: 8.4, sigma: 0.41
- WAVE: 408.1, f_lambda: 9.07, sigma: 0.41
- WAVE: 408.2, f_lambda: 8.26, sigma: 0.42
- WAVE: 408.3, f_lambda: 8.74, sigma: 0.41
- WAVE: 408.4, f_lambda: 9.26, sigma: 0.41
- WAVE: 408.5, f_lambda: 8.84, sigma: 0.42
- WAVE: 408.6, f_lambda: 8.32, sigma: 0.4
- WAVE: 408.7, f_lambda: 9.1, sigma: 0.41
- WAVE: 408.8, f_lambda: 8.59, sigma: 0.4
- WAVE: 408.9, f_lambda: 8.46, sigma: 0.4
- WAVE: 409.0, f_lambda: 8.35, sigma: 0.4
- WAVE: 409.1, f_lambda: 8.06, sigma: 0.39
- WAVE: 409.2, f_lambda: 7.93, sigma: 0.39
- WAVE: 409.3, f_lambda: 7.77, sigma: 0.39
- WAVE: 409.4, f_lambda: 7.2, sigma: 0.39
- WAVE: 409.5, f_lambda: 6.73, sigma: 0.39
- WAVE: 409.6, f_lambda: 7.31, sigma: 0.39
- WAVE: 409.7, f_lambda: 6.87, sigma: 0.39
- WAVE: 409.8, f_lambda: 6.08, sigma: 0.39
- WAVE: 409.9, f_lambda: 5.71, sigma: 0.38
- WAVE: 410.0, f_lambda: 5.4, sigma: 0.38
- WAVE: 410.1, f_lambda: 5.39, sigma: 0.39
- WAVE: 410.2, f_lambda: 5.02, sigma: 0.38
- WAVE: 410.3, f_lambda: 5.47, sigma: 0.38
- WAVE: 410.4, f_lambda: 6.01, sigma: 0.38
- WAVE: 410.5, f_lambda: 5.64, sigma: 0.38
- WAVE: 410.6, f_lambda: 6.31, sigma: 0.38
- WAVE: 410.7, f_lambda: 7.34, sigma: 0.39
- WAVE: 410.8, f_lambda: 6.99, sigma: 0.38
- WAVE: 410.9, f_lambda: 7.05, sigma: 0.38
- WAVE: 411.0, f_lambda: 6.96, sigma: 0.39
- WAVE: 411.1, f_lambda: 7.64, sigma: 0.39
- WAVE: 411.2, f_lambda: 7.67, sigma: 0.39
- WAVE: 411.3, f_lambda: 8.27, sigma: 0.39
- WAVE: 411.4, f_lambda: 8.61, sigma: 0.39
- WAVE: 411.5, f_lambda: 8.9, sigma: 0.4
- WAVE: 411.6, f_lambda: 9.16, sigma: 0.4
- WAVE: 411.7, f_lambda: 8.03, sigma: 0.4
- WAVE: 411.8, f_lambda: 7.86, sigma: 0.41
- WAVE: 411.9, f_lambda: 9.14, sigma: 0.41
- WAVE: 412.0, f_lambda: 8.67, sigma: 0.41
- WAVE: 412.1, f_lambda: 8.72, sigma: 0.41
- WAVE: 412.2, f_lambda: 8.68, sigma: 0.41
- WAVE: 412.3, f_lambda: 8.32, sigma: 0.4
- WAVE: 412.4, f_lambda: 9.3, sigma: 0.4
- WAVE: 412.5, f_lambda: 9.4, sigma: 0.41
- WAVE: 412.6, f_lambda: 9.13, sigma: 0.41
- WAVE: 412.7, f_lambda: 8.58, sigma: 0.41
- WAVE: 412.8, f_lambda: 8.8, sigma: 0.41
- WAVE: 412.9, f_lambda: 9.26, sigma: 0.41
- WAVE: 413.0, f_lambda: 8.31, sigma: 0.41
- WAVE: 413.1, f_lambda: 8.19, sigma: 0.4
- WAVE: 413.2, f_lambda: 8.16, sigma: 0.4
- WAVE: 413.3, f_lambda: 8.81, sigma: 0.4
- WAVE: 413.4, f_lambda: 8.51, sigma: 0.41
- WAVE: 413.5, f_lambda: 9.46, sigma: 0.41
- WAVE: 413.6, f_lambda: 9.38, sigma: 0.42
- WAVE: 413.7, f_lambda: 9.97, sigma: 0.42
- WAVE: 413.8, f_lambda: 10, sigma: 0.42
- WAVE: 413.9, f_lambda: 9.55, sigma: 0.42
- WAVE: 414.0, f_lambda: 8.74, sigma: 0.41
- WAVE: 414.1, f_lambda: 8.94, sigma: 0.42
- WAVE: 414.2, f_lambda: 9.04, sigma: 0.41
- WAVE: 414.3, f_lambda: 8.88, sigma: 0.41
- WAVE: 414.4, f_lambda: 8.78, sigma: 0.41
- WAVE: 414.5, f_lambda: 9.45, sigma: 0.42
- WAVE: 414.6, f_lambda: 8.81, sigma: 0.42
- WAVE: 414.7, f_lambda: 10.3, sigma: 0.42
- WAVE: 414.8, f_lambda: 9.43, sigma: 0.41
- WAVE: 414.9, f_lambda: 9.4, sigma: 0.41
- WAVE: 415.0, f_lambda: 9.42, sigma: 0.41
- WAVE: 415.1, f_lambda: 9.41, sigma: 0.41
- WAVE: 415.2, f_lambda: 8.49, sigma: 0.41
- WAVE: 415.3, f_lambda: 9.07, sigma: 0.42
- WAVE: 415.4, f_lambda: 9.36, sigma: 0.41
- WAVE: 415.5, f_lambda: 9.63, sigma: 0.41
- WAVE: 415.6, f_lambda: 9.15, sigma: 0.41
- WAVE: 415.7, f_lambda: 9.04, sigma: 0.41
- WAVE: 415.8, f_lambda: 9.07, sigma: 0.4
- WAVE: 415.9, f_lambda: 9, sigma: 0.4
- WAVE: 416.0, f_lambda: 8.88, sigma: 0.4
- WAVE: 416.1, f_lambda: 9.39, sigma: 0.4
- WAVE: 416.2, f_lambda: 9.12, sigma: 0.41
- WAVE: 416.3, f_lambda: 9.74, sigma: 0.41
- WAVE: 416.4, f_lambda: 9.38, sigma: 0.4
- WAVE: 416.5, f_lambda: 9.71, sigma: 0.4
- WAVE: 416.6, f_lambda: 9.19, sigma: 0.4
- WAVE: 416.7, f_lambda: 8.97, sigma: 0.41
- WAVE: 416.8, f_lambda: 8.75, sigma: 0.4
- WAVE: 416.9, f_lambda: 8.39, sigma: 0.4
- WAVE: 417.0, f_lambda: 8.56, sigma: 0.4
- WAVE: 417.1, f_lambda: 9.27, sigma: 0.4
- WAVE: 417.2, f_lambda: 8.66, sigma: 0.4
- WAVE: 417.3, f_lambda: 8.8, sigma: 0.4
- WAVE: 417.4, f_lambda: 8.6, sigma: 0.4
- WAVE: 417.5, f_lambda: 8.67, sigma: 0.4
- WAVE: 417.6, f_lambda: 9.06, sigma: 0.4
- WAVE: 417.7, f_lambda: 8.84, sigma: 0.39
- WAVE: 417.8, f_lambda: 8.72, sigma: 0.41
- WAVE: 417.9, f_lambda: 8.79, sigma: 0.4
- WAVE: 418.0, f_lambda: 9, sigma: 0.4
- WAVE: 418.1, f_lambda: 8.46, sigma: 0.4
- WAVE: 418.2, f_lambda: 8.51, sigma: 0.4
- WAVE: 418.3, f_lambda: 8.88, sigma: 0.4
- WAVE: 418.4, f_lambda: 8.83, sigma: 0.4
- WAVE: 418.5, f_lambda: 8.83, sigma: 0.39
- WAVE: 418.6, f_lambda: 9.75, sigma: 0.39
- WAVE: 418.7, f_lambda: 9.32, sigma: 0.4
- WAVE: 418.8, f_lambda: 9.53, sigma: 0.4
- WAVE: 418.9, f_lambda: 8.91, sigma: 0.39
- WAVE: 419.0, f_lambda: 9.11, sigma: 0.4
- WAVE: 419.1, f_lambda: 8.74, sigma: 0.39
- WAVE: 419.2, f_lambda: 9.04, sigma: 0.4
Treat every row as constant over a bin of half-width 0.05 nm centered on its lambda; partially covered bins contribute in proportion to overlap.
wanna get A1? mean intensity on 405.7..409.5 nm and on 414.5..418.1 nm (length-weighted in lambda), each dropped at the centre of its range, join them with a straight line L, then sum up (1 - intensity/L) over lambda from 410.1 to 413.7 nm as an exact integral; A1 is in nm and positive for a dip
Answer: 0.31 nm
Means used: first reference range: 8.52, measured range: 8.04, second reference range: 9.08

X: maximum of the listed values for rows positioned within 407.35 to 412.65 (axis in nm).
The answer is 9.4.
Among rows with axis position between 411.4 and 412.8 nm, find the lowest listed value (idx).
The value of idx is 7.86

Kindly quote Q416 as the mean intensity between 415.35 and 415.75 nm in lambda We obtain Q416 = 9.29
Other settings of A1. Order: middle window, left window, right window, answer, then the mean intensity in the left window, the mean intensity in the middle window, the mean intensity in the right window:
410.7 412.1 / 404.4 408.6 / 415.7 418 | 0.130 nm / 8.81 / 8.07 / 8.98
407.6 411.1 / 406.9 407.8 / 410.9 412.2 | 0.404 nm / 8.45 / 7.4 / 8.27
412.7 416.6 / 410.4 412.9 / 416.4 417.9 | -0.282 nm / 8.11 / 9.15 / 8.88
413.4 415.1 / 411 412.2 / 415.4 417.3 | -0.105 nm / 8.37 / 9.32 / 9.1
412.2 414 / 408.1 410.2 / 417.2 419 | -0.180 nm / 7.59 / 8.99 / 8.91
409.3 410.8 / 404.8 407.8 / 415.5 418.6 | 0.443 nm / 8.84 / 6.26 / 8.97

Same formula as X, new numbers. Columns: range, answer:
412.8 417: 10.3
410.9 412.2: 9.16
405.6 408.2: 9.28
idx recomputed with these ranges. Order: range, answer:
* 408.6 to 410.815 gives 5.02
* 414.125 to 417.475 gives 8.39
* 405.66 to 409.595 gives 6.73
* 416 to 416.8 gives 8.75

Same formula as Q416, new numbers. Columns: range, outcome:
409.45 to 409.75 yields 6.97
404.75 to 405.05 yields 9.2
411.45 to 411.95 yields 8.62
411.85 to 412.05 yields 8.9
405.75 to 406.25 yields 8.76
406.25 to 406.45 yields 9.05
